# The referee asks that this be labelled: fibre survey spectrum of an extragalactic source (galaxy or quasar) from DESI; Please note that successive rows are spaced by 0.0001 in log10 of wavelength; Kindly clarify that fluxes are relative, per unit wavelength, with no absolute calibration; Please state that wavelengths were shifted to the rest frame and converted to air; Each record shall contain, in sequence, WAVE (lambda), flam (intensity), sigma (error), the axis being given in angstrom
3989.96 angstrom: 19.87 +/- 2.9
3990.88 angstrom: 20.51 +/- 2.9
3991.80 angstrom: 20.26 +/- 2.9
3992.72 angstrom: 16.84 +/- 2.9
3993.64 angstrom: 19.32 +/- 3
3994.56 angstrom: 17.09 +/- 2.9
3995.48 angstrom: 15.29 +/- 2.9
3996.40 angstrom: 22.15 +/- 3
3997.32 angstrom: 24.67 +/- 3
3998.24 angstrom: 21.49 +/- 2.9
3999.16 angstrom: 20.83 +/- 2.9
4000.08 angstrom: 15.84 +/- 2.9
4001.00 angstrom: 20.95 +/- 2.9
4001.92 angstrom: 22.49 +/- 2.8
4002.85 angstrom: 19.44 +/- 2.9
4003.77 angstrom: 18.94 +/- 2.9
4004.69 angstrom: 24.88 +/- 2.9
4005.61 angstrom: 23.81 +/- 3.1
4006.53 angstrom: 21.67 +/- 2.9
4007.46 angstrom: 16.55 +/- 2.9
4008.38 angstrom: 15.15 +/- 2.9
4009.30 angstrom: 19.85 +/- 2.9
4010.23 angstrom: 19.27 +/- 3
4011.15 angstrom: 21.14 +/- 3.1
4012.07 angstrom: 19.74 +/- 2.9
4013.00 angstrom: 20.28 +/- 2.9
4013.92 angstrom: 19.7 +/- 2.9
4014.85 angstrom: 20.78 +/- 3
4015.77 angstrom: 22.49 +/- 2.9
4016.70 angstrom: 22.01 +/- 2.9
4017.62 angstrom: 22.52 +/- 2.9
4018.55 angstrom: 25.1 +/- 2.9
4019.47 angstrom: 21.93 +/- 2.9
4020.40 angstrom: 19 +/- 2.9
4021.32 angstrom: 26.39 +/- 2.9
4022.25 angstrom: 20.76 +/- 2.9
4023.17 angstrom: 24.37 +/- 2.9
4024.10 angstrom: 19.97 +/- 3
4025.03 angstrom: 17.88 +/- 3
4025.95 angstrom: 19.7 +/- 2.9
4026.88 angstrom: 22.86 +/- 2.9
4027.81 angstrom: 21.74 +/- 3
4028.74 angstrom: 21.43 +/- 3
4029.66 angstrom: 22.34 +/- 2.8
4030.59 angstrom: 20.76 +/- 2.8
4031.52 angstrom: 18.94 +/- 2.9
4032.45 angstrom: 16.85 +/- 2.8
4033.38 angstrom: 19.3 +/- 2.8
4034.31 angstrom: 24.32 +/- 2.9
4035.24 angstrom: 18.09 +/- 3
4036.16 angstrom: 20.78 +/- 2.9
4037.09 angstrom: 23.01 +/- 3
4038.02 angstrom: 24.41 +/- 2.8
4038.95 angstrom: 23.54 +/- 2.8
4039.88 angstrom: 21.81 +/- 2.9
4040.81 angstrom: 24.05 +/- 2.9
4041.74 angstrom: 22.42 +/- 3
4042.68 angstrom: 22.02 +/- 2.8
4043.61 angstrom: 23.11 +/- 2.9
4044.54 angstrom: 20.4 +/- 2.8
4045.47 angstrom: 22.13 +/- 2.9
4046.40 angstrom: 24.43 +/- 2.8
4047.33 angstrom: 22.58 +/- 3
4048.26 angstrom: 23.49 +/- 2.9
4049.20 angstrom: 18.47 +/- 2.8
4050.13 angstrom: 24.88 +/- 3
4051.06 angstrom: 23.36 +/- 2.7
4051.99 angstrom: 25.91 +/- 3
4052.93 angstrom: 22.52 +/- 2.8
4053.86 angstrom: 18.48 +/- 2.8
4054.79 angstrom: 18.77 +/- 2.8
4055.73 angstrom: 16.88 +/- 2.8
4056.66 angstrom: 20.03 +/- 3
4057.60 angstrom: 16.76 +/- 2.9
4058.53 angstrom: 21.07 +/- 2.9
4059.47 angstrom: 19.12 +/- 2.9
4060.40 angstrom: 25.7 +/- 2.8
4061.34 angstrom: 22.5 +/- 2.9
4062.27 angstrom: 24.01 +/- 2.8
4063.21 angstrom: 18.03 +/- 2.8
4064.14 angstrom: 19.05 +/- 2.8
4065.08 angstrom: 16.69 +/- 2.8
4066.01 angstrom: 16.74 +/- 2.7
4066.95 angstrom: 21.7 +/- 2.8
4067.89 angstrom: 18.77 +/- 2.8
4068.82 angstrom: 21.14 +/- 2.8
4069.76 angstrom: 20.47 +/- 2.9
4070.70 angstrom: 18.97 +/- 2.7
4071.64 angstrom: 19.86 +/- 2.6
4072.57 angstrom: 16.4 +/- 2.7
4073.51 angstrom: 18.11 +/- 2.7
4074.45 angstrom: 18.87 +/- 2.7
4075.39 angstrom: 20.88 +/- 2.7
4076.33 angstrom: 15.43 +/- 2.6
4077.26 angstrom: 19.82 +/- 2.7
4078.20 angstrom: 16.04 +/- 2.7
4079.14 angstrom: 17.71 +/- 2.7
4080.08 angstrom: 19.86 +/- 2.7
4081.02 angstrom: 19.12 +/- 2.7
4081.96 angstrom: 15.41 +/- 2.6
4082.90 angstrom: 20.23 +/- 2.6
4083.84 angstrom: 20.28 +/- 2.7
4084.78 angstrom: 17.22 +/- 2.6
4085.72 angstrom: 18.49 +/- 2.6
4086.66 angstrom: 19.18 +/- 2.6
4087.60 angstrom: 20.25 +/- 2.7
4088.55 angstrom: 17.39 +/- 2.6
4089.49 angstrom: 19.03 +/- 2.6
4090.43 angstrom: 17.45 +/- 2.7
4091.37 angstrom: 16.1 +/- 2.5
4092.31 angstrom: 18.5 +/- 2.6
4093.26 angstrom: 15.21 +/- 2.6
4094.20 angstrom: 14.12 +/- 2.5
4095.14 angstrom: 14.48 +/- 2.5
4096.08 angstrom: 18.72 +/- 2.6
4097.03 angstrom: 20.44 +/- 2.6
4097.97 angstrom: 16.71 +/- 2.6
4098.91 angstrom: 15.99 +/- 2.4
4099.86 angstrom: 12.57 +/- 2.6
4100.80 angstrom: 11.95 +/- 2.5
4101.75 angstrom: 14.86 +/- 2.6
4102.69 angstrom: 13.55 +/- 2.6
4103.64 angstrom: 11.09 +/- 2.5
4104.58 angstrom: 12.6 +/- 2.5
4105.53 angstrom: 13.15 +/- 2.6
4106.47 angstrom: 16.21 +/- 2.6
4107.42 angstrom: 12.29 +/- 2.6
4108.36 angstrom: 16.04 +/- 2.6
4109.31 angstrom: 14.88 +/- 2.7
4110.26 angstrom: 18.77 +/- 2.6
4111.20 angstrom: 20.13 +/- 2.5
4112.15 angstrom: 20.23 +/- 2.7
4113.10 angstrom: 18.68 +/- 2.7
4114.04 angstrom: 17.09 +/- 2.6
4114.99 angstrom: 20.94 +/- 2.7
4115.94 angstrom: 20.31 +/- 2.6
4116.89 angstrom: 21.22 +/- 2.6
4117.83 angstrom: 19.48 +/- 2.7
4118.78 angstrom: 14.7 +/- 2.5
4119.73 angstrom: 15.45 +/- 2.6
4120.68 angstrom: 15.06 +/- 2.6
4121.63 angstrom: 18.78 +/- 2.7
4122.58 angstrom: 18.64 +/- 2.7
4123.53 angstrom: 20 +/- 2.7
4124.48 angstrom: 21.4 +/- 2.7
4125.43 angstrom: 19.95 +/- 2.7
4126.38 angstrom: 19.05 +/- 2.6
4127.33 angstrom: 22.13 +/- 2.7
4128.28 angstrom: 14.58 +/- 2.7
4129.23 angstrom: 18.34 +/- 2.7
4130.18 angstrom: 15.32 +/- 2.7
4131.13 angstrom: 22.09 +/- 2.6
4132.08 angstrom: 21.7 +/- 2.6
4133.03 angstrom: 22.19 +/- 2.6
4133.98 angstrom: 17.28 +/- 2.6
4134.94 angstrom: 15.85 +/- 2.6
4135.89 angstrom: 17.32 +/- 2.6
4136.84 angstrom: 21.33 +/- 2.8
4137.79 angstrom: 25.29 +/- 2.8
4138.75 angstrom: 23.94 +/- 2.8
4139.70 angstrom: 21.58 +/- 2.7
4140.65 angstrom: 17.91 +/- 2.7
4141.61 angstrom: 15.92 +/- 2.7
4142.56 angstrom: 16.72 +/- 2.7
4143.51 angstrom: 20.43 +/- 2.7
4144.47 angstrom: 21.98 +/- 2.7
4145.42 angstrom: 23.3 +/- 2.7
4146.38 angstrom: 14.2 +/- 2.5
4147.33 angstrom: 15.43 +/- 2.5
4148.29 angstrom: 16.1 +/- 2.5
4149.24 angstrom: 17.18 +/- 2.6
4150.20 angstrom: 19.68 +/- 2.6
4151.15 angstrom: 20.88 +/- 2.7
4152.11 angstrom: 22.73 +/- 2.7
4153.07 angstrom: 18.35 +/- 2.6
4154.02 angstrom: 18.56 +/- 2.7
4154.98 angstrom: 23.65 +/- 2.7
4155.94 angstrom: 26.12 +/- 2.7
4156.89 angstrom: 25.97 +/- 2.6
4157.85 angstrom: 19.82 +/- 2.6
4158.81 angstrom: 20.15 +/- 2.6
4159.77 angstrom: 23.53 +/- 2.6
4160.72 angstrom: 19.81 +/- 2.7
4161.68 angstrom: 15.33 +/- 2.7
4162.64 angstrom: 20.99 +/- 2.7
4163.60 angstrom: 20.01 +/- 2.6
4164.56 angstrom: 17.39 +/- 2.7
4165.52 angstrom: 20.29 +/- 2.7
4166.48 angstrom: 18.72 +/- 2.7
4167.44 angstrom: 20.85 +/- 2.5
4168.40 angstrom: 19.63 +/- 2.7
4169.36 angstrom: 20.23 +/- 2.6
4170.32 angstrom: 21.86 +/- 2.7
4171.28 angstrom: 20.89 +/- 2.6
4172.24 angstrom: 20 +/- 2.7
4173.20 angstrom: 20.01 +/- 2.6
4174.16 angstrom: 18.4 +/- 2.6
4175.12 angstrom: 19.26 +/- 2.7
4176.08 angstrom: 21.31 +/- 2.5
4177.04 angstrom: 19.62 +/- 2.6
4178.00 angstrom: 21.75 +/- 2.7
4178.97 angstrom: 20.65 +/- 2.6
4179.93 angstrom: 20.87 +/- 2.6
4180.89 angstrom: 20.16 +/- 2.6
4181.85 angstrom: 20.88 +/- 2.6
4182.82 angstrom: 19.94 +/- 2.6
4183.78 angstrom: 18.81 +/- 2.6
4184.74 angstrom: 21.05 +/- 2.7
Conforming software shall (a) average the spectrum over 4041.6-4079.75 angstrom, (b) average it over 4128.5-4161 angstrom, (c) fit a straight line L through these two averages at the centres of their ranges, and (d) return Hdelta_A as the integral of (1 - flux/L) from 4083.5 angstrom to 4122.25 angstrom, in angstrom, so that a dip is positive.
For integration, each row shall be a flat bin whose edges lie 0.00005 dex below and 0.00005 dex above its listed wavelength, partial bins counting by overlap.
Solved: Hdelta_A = 6.4 angstrom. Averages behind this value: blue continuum 20.3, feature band 16.8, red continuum 20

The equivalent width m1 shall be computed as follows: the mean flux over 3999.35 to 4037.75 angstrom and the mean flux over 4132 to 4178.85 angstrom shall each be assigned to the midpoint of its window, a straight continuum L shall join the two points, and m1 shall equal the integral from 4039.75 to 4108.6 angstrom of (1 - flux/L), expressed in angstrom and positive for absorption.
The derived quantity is 6.0 angstrom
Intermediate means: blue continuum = 20.8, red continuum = 20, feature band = 18.7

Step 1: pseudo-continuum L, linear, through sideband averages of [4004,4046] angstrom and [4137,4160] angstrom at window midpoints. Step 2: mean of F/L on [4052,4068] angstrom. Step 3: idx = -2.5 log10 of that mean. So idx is 0.06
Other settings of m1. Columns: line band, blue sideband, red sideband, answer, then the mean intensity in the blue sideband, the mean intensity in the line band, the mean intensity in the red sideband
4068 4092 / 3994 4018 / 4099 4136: -0.3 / 20.3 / 18.6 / 17.3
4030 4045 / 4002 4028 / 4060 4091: -0.9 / 21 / 21.5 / 19.1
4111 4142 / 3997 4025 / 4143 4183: 1.8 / 21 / 19.2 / 20.2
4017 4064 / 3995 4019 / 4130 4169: -2.5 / 20.6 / 21.6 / 19.9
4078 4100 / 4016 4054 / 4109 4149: 2.8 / 21.9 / 17.6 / 19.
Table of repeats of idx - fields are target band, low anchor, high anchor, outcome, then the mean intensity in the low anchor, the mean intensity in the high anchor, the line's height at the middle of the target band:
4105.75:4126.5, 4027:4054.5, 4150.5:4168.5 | 0.169 mag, 21.9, 20.7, 21.1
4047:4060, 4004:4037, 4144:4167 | -0.009 mag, 20.9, 20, 20.7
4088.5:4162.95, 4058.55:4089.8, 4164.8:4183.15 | 0.082 mag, 19.2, 20.2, 19.7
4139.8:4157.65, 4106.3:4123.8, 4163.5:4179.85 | -0.033 mag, 17.8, 20.1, 19.2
